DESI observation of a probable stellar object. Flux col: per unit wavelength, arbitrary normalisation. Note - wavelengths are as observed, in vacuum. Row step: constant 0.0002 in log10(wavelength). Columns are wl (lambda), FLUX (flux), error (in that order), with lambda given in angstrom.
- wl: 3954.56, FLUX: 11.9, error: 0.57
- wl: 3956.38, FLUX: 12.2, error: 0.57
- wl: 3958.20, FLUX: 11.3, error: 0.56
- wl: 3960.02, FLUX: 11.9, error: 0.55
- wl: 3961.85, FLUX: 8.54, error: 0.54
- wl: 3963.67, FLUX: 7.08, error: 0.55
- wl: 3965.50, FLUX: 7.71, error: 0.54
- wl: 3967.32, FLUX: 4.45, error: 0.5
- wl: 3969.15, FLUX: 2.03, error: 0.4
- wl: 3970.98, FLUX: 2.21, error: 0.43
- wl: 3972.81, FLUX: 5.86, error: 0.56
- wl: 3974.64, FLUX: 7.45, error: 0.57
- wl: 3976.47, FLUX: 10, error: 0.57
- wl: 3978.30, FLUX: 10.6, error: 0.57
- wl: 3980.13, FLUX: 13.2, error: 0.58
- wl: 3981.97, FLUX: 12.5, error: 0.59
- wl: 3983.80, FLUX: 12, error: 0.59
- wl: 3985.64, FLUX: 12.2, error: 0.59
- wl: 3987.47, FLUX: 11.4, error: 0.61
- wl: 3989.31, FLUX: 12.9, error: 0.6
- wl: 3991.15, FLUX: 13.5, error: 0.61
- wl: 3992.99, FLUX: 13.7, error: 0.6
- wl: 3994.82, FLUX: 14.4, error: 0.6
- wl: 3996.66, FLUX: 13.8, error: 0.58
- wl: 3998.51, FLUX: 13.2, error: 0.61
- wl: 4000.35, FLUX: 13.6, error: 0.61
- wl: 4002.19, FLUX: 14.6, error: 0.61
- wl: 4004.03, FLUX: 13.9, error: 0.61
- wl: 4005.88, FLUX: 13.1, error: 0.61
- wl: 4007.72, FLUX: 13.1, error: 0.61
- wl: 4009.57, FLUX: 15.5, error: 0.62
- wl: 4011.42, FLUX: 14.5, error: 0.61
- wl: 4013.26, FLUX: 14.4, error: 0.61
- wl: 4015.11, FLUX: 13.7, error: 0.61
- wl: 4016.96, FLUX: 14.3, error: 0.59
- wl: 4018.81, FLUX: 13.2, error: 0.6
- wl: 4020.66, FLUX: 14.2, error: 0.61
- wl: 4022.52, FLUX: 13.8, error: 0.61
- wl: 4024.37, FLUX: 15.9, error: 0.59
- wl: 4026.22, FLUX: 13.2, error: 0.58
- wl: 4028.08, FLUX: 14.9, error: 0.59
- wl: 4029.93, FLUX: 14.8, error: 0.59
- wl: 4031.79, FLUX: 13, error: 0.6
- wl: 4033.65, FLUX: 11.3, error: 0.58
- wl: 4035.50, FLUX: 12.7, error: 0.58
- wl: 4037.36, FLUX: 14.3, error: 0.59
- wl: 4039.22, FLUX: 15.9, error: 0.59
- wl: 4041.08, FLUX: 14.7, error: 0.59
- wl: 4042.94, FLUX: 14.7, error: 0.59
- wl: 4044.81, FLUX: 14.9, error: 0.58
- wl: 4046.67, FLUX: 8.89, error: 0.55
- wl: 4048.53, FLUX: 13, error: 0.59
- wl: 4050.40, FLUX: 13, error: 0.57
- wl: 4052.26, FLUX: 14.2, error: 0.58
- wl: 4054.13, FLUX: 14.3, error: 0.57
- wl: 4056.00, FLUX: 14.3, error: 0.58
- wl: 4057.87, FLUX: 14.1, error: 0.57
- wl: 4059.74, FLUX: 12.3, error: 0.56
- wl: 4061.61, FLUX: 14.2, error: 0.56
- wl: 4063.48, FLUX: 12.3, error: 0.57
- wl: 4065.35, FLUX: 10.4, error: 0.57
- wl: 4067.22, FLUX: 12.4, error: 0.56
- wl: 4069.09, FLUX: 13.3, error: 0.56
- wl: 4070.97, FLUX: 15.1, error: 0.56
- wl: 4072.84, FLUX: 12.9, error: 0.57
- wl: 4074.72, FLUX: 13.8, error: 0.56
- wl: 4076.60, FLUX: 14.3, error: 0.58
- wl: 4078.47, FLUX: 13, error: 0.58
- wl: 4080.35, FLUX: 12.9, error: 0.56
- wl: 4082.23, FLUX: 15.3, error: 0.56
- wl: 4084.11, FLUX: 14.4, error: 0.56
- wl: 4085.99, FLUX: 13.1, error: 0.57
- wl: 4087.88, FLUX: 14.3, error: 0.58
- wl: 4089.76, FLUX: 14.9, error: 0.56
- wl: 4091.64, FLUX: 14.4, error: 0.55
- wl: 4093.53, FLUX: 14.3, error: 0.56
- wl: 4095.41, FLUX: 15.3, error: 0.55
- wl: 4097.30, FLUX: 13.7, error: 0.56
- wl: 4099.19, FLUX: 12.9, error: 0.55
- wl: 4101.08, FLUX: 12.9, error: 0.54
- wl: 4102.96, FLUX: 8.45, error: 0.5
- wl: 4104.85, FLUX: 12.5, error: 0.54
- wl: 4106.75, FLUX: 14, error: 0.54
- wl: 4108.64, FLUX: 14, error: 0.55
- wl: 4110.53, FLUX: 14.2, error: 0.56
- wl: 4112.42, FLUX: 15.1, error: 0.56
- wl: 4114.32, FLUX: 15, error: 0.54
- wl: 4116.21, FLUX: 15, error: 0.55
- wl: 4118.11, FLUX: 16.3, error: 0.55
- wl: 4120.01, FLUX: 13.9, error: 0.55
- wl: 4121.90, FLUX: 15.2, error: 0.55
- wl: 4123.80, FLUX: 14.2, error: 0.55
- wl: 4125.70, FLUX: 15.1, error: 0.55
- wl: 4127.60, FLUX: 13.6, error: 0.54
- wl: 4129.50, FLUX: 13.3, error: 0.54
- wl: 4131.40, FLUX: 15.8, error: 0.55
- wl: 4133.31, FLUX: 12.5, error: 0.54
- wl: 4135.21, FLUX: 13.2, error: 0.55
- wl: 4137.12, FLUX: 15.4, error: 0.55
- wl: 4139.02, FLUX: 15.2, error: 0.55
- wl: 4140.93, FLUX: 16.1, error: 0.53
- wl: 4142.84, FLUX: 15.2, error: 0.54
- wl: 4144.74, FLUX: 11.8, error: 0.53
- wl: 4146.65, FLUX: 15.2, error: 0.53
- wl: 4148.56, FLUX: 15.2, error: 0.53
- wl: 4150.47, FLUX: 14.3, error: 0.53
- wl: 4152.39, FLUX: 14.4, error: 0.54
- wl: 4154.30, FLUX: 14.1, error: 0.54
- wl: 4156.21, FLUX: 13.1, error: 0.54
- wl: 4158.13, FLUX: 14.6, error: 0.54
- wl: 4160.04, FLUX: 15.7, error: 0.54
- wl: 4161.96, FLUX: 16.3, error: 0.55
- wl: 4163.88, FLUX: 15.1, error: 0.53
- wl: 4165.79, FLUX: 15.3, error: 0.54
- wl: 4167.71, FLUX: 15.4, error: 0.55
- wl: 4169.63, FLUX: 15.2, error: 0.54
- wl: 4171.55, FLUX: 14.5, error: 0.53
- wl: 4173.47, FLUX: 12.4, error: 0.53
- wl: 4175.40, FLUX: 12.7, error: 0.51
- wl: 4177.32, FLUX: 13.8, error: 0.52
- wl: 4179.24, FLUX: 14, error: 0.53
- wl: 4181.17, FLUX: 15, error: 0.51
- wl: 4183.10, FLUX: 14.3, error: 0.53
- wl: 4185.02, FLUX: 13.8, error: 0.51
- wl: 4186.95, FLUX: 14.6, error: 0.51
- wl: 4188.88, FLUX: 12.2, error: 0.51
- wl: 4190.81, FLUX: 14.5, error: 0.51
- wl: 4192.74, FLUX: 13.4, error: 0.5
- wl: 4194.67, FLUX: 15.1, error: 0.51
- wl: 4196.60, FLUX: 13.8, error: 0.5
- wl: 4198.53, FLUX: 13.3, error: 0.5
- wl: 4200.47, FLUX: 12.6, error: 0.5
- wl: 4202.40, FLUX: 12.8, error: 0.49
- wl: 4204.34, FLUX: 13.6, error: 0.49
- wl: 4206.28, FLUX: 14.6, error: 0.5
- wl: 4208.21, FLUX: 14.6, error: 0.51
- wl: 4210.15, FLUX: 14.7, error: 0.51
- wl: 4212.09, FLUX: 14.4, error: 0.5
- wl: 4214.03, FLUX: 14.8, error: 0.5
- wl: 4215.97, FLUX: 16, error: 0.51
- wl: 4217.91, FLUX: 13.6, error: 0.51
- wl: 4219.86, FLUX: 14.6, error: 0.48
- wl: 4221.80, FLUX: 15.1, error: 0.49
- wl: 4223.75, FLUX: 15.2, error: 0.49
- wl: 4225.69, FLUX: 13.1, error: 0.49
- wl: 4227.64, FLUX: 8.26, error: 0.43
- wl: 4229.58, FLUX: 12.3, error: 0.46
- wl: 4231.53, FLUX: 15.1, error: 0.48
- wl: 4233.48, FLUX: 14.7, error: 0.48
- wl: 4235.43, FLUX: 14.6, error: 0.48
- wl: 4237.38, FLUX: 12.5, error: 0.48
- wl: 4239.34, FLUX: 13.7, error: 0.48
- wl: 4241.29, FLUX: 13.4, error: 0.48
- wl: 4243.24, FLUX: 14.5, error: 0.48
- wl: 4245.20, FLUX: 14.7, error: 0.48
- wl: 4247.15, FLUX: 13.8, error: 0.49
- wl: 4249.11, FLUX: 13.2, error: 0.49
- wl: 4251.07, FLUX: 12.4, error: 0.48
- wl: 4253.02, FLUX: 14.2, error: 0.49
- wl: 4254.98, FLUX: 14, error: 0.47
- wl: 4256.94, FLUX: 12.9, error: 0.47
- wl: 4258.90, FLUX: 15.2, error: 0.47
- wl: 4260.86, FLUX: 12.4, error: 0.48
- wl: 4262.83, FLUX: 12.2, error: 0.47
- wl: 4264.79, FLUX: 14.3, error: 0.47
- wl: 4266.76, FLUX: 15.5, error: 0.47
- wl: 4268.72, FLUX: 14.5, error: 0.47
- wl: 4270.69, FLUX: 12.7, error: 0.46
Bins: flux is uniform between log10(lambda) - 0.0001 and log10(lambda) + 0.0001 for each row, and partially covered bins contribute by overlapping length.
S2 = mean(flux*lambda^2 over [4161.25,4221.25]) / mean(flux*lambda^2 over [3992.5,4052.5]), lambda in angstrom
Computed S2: 1.12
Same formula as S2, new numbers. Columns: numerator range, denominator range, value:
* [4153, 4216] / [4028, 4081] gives 1.13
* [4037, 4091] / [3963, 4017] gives 1.24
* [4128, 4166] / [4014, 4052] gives 1.12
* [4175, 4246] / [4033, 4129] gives 1.08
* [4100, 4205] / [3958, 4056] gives 1.24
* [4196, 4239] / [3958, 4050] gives 1.26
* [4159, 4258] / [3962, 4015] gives 1.39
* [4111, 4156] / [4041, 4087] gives 1.12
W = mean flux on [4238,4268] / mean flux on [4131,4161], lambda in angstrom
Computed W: 0.95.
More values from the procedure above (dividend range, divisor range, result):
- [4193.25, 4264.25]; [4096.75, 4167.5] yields 0.96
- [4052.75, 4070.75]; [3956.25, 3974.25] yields 1.85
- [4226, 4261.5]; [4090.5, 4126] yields 0.96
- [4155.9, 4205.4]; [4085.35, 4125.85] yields 1.01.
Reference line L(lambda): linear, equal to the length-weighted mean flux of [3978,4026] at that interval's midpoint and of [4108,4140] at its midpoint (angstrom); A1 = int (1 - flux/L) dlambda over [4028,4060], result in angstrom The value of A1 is 0.6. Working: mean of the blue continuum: 13.5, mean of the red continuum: 14.5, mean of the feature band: 13.6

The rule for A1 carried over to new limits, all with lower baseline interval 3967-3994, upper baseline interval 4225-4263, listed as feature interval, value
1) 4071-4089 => -4.4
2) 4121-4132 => -2.6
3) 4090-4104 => -2.3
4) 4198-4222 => -2.4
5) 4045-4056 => -2.3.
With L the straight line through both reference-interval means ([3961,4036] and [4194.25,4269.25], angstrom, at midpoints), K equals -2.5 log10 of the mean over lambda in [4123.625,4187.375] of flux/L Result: -0.10 mag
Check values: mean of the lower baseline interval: 11.9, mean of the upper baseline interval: 13.8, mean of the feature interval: 14.4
